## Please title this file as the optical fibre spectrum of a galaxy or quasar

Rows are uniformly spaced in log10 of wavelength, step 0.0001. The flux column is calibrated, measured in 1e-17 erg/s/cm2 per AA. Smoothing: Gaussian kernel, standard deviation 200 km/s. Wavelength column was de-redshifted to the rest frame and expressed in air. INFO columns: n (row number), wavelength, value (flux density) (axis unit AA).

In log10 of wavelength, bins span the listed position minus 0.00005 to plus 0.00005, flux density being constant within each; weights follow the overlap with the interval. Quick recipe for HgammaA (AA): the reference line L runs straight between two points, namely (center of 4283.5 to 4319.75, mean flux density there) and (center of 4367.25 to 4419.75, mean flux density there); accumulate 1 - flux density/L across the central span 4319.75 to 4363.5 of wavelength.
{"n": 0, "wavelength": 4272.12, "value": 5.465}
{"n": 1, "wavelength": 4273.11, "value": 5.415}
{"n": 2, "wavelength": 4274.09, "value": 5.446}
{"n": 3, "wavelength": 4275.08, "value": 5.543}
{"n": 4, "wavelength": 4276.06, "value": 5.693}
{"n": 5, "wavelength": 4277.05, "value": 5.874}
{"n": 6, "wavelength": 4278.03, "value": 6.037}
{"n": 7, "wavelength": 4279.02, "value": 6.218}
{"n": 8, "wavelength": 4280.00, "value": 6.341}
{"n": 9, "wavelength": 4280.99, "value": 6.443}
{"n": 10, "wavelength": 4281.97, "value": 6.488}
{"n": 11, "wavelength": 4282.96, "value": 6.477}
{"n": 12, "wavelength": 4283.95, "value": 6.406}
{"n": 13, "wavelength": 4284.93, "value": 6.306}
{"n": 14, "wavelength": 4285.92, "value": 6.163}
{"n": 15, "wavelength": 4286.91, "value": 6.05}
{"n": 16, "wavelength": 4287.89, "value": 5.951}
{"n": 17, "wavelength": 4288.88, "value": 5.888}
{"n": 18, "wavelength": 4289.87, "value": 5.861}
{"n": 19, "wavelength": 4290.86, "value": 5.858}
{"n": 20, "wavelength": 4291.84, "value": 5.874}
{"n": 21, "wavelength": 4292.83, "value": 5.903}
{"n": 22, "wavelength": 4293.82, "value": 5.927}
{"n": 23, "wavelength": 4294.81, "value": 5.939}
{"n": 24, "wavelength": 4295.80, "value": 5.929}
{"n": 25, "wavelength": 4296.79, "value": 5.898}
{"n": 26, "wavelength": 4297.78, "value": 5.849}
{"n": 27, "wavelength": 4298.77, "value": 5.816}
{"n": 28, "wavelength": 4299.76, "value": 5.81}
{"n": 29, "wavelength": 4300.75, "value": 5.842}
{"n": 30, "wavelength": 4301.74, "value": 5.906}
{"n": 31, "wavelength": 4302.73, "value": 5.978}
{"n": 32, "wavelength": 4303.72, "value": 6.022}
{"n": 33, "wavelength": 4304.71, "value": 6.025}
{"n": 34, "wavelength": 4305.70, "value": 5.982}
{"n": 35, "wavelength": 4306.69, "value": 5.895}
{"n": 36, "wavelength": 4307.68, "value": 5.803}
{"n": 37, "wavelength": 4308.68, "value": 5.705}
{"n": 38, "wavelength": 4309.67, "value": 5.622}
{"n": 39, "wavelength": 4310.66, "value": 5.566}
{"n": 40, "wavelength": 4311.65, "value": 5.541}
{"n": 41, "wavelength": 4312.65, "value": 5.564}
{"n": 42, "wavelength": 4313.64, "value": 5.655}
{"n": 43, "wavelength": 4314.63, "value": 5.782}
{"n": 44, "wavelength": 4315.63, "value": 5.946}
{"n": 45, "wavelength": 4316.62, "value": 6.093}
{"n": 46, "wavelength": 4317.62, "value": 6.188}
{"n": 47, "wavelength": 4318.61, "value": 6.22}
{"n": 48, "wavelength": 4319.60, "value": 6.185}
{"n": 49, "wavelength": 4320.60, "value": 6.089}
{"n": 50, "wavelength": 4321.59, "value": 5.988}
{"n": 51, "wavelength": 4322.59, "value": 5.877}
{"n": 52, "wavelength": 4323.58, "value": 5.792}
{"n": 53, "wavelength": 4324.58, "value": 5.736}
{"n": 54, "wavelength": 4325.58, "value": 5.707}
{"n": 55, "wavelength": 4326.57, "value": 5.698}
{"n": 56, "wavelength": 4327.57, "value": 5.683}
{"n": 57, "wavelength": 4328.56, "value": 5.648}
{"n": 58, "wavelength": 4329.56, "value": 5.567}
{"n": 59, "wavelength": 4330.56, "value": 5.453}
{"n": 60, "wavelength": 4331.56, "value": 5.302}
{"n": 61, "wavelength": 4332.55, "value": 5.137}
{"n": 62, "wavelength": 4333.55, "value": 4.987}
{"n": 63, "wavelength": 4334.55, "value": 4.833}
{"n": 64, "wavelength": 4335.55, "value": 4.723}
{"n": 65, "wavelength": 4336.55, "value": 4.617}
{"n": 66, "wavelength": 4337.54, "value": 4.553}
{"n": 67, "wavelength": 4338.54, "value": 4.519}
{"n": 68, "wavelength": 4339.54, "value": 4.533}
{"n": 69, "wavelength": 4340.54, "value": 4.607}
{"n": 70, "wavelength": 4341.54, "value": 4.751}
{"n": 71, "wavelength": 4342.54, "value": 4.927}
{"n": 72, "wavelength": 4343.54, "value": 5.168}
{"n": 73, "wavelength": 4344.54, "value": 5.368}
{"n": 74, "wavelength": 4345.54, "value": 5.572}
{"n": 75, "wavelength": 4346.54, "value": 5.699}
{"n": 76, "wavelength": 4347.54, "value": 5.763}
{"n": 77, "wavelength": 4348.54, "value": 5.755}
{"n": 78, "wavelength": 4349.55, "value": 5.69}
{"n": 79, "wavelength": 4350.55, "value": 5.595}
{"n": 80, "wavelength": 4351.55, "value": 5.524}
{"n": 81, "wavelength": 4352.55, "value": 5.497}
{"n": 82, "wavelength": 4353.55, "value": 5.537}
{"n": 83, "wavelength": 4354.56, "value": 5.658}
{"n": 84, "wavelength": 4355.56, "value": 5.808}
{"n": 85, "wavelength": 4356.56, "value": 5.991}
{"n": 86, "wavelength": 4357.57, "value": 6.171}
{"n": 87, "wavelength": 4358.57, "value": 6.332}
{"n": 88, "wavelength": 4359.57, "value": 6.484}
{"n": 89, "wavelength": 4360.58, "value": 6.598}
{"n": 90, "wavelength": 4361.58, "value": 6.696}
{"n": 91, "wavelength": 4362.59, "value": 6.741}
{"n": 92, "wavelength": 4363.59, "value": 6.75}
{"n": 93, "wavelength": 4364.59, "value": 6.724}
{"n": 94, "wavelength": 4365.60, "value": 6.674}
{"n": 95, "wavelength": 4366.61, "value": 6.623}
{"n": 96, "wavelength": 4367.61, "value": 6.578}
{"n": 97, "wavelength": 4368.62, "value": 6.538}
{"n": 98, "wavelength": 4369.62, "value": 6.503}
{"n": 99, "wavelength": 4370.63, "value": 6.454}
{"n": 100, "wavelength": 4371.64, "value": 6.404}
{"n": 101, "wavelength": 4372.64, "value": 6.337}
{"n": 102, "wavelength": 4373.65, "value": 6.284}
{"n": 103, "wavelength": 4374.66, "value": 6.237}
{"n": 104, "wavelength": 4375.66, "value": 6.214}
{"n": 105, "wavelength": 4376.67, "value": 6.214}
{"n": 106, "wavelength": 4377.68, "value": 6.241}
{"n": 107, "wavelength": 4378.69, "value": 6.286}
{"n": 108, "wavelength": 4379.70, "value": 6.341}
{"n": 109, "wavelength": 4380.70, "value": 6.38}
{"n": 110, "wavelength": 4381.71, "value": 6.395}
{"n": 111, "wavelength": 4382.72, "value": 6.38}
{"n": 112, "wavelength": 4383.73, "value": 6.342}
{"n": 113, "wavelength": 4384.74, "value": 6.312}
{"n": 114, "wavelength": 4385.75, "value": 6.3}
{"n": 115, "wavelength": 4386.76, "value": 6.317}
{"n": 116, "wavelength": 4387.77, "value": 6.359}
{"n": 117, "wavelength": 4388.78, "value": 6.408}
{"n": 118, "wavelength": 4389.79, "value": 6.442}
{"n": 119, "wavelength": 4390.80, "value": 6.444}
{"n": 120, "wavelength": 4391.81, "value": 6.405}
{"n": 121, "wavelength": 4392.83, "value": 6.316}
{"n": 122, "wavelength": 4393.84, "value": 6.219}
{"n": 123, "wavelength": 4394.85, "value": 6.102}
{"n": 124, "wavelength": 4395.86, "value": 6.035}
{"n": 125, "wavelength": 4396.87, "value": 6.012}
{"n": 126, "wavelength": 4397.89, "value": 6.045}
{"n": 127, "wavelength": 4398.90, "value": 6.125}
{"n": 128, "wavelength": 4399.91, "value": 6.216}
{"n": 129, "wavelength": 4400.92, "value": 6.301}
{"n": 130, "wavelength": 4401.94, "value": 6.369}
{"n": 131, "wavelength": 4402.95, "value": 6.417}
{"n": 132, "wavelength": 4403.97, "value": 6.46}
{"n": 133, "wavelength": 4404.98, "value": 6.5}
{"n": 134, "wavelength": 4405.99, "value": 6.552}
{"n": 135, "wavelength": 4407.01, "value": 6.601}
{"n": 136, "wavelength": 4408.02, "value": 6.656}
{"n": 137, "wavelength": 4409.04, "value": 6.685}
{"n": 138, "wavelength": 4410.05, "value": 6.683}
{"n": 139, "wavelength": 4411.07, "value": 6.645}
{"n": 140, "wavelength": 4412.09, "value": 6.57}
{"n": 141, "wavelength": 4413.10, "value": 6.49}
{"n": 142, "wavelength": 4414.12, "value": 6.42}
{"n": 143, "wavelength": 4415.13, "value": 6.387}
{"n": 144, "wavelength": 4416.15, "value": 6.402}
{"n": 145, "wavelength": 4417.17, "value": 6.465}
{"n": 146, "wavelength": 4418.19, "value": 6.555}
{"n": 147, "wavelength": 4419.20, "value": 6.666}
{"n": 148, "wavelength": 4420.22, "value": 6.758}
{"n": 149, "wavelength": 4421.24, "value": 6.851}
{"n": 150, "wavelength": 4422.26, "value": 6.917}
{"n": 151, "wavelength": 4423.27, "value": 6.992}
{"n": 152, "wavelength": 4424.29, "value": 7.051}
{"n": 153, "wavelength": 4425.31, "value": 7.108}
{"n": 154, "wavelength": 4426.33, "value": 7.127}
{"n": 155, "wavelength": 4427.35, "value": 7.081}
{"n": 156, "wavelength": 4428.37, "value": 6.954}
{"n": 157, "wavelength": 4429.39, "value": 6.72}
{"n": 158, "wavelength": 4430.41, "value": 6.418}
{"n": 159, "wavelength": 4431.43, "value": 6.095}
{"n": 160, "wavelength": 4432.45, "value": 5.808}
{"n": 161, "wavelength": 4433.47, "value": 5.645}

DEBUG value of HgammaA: 4.0 AA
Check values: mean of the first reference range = 5.92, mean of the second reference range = 6.38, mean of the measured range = 5.56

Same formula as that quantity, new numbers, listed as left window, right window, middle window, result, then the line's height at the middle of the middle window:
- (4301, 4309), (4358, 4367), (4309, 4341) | 3.5 AA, 6.16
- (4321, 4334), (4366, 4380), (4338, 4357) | 1.8 AA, 5.94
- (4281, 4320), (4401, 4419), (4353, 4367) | -0.2 AA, 6.26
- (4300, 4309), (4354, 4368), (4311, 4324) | 0.2 AA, 6.02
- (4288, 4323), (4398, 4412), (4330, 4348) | 3.1 AA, 6.08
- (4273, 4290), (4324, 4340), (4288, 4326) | -1.9 AA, 5.61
